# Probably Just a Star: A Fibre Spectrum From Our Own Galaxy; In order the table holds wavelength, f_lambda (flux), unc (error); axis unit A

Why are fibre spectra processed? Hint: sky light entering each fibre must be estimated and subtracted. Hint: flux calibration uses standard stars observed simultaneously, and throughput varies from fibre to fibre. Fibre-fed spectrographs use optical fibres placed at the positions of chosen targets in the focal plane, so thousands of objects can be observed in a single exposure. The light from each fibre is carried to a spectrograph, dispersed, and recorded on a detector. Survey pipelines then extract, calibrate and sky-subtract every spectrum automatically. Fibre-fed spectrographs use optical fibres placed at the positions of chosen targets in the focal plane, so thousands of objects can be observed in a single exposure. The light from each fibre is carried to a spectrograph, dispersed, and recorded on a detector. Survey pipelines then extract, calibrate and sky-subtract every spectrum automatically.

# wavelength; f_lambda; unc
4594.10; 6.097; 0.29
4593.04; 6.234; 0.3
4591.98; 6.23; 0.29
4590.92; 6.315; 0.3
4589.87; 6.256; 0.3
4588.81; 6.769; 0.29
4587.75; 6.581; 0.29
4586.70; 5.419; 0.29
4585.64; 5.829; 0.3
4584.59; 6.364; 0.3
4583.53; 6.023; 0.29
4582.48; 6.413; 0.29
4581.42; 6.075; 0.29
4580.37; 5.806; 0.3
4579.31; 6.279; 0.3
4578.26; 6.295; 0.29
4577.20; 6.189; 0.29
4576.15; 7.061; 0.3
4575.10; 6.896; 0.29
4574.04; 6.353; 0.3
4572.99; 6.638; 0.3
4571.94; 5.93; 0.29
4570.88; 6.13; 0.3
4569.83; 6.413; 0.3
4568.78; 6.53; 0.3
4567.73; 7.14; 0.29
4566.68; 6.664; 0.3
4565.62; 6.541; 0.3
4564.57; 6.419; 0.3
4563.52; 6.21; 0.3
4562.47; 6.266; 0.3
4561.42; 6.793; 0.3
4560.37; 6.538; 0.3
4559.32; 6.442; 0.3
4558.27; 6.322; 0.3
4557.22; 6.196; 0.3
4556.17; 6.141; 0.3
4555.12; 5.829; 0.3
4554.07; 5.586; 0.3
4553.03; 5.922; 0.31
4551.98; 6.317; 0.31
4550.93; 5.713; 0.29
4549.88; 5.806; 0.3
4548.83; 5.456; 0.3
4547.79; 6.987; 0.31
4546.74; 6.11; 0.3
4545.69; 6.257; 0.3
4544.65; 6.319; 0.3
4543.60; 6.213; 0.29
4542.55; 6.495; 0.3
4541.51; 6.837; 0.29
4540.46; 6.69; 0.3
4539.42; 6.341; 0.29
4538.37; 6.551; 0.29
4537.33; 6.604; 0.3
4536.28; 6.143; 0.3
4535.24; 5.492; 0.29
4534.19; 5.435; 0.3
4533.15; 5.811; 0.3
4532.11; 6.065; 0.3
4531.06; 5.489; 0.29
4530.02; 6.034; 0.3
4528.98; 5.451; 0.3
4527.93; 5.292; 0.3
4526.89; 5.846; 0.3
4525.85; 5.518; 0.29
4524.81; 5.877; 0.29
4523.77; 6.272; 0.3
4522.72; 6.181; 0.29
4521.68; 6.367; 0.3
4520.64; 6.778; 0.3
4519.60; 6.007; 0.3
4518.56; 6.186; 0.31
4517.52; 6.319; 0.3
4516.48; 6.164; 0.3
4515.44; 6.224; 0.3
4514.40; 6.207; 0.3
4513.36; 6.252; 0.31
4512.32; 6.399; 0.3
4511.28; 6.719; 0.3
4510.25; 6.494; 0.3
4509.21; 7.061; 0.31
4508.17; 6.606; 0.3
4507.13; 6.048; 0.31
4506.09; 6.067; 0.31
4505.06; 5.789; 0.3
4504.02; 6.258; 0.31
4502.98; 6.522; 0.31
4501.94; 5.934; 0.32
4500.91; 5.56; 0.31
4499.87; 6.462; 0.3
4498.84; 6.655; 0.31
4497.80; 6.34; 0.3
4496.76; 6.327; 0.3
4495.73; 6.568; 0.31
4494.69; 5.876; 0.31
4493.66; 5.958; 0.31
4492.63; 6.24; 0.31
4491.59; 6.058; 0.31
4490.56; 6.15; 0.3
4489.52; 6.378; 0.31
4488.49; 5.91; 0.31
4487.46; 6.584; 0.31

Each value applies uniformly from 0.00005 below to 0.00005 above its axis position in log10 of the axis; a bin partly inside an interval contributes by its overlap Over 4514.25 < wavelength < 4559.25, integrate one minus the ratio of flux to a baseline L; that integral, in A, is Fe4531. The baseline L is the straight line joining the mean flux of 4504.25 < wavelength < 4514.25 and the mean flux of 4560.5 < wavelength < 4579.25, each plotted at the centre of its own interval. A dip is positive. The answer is 2.4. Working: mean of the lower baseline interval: 6.37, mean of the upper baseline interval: 6.49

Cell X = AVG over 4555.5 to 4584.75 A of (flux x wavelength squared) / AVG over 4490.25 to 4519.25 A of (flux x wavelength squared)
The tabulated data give 1.0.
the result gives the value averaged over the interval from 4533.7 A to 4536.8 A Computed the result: 5.69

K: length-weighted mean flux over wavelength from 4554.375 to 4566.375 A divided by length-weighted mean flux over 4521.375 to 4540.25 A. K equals 1.1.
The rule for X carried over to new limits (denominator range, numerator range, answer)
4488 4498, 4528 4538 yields 0.96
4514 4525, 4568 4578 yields 1.06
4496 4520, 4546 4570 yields 1.02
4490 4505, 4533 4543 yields 1.03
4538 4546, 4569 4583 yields 1.00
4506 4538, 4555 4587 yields 1.06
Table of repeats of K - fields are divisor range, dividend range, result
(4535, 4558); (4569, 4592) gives 1.02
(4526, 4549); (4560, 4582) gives 1.06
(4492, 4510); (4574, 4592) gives 1.01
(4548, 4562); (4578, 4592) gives 1.01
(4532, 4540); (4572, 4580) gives 1.07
